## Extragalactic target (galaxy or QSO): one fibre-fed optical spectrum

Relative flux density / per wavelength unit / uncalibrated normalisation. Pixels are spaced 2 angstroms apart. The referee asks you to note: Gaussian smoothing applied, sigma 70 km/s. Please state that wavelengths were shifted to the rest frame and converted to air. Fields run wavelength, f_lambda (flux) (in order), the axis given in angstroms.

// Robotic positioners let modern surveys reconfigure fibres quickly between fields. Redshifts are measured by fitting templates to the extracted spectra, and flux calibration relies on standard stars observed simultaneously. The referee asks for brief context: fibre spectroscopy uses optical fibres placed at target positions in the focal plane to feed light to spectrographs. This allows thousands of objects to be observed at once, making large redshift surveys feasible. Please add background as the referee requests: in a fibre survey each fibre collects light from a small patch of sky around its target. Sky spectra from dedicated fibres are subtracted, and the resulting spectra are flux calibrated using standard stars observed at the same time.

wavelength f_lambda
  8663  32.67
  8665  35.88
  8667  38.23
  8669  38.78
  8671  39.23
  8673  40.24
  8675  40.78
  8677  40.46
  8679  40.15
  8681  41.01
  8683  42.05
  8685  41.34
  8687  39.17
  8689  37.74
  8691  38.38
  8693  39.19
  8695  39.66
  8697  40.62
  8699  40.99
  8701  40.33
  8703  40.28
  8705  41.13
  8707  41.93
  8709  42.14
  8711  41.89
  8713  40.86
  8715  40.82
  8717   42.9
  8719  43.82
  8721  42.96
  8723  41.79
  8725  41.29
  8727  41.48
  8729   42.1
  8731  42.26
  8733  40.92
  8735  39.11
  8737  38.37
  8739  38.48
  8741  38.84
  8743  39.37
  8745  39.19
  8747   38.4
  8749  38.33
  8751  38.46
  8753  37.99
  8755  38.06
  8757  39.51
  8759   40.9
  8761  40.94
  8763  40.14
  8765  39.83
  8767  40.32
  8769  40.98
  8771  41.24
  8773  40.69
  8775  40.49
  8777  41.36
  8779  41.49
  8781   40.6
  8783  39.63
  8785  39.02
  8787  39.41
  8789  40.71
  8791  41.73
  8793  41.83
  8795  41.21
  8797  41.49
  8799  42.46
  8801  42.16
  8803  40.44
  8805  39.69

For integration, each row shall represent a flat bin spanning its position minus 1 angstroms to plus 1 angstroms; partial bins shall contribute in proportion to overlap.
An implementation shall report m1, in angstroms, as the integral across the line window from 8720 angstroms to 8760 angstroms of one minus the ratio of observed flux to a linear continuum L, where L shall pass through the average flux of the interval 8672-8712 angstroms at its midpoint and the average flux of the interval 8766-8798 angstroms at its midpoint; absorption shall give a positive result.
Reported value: 0.7 angstroms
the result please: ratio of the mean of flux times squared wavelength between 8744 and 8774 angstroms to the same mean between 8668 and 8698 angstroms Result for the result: 1.01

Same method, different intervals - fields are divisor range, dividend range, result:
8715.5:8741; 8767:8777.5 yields 1.00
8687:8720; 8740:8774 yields 0.98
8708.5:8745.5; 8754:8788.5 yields 0.99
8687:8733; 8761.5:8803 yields 1.01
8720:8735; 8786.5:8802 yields 1.01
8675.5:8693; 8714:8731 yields 1.06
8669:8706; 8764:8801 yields 1.04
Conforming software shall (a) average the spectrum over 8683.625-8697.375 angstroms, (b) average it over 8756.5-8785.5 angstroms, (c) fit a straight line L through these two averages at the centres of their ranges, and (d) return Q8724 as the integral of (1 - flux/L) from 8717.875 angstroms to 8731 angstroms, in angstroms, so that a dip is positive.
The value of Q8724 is -0.77 angstroms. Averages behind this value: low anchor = 39.5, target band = 42.2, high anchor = 40.5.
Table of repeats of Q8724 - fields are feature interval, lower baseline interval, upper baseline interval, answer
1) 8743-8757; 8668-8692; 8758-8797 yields 0.66 angstroms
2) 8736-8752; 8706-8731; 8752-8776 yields 0.88 angstroms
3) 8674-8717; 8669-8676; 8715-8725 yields 0.61 angstroms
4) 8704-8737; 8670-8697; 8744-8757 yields -2.07 angstroms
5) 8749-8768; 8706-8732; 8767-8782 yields 0.80 angstroms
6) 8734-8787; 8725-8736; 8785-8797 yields 1.74 angstroms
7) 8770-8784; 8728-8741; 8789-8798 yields 0.10 angstroms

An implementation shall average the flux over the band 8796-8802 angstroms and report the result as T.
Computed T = 42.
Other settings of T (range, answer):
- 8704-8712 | 41.8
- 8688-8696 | 38.7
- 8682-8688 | 40.9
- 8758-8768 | 40.4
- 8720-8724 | 42.4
